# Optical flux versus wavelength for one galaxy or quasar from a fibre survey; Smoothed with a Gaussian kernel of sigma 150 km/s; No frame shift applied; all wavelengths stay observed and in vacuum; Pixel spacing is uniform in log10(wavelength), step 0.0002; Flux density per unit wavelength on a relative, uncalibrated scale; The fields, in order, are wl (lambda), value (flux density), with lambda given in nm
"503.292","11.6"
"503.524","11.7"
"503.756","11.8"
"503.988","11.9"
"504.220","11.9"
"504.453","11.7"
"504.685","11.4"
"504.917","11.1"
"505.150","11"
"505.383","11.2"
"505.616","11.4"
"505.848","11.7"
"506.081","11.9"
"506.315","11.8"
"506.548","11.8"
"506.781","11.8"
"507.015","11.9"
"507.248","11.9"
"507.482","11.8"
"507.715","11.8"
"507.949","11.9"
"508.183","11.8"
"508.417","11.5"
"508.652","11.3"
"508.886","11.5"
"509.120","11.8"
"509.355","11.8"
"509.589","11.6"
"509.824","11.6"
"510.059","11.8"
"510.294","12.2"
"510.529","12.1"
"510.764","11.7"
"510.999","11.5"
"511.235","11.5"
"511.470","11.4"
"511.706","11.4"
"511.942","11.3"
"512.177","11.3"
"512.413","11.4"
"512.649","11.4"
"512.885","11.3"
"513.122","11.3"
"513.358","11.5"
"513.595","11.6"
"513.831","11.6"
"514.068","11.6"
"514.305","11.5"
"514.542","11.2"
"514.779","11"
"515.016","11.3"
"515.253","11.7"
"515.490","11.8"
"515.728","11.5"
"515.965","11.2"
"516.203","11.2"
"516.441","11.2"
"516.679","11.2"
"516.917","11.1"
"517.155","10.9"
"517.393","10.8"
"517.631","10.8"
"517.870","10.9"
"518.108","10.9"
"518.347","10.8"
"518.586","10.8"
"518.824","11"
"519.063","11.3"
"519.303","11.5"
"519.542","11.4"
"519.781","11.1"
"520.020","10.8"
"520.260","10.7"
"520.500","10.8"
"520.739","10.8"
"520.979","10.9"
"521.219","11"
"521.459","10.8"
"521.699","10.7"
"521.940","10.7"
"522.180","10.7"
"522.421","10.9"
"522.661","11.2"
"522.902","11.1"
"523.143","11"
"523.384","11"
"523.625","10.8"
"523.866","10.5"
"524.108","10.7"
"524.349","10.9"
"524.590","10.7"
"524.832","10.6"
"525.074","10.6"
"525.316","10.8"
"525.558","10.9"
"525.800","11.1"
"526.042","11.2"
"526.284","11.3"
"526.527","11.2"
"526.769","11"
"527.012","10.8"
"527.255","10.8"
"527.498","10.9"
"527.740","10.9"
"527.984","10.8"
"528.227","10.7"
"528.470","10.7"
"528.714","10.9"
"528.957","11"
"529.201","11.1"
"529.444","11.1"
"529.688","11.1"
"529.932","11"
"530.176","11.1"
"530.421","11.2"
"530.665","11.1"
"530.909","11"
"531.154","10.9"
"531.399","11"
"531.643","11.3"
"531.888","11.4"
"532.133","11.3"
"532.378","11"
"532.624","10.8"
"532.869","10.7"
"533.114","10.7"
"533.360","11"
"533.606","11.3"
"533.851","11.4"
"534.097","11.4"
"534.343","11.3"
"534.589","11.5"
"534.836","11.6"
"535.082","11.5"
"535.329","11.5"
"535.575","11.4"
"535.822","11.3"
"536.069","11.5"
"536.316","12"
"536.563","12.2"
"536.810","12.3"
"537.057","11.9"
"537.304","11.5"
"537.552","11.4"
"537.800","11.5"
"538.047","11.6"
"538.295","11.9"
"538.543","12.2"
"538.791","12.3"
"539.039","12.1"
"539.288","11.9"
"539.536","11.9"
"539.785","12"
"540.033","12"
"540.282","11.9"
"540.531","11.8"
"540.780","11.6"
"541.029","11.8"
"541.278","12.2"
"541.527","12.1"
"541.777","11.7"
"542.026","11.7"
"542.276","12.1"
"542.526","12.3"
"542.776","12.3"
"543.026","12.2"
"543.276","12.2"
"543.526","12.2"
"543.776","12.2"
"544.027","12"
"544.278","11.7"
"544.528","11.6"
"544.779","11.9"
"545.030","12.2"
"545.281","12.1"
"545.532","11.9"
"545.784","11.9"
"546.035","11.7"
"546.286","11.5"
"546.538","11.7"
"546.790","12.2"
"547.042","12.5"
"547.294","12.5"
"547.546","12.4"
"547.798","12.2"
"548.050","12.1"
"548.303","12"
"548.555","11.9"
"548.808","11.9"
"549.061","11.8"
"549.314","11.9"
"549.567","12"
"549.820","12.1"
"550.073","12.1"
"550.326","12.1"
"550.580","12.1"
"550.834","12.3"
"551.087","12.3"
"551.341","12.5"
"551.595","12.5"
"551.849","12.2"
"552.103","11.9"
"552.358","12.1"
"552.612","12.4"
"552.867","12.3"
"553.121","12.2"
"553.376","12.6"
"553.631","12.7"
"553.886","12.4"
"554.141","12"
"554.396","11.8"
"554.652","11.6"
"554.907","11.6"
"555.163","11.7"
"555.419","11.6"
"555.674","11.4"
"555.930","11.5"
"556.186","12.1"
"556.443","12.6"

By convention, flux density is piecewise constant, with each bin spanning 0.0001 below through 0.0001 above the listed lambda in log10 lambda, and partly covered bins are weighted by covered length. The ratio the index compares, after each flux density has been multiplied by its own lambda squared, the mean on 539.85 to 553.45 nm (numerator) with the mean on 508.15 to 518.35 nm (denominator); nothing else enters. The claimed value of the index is 1.20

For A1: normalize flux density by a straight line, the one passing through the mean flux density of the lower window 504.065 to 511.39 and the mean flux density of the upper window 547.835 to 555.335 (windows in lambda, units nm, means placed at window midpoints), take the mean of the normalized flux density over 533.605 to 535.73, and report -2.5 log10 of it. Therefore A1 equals 0.05 mag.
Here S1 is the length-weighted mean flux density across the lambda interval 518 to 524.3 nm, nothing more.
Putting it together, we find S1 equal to 10.9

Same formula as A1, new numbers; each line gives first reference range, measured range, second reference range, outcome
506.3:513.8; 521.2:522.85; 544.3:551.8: 0.09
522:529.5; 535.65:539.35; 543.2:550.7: -0.03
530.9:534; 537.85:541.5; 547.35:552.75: -0.04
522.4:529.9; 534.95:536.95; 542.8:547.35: -0.02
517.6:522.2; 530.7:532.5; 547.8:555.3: 0.02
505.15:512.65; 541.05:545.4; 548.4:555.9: -0.01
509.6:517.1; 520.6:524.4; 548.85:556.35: 0.07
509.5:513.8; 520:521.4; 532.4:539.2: 0.07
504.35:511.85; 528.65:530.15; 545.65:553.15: 0.08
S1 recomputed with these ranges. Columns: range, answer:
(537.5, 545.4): 12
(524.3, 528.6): 10.9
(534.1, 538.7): 11.7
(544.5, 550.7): 12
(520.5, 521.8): 10.8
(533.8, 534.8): 11.4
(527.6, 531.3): 11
